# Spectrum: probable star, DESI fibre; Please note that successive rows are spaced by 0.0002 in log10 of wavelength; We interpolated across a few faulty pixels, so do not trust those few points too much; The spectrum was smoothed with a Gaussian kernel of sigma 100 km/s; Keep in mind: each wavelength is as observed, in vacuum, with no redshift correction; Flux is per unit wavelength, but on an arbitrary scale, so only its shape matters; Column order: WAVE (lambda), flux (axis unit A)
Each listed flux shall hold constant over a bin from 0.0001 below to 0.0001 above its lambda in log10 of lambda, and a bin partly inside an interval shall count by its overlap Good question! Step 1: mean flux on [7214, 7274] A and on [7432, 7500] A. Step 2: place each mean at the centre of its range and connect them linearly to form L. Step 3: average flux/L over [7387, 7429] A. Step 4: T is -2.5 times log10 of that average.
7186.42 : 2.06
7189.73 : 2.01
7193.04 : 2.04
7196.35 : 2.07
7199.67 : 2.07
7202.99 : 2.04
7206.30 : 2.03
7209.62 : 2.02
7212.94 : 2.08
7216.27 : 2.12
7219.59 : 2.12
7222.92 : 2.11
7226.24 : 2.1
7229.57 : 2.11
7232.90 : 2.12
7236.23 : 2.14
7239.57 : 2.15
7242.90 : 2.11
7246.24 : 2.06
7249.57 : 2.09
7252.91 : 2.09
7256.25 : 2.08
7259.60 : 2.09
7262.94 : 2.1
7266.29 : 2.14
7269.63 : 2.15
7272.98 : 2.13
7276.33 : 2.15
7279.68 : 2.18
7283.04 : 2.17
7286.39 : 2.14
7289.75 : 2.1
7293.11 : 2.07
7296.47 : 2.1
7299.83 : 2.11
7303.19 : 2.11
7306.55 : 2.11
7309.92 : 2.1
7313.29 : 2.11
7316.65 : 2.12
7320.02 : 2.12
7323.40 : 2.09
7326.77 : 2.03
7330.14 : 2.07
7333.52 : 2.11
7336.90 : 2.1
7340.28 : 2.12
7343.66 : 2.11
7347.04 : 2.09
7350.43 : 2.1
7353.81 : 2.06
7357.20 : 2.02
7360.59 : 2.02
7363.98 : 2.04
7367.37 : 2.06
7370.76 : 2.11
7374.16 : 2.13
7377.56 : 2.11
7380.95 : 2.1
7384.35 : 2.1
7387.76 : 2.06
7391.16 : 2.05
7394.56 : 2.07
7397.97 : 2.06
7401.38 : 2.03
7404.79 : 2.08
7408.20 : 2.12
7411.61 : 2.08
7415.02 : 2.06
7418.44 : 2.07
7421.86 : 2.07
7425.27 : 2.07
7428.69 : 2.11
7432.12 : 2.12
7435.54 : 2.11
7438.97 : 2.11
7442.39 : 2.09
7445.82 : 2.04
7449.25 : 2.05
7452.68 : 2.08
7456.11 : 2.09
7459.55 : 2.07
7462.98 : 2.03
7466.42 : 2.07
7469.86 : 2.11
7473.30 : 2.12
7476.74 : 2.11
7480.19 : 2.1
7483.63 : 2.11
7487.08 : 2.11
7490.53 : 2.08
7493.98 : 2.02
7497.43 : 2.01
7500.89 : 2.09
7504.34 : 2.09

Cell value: 0.01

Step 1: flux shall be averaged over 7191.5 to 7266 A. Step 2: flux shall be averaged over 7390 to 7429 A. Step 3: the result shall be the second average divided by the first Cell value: 1.0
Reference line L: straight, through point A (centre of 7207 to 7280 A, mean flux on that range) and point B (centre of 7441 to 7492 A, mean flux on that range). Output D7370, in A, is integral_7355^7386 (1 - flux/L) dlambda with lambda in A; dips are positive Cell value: 0.3 A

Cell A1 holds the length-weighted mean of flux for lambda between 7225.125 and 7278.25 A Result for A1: 2.11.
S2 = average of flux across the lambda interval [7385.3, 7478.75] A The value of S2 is 2.08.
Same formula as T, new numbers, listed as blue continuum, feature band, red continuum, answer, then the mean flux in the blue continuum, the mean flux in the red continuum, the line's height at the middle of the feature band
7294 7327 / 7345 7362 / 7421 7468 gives 0.02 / 2.1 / 2.08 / 2.1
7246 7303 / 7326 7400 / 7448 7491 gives 0.01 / 2.12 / 2.09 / 2.1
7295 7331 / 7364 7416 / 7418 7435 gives 0.01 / 2.1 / 2.09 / 2.09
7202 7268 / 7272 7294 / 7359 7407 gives -0.02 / 2.1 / 2.07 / 2.09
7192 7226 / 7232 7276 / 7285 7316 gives -0.01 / 2.07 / 2.11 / 2.09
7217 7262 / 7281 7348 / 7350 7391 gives -0.01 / 2.11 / 2.07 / 2.09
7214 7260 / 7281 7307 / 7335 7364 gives -0.01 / 2.11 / 2.08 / 2.09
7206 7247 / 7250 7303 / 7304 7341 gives -0.01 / 2.1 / 2.1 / 2.1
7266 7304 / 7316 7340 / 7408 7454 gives 0.01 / 2.13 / 2.08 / 2.12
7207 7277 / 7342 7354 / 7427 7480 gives 0.00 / 2.11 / 2.09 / 2.1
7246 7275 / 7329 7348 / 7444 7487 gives 0.00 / 2.11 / 2.08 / 2.1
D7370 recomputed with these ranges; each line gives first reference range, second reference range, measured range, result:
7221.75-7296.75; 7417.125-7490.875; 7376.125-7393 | 0.12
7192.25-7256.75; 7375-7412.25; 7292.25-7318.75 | -0.27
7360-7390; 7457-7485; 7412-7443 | -0.04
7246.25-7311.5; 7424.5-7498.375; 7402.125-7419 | 0.10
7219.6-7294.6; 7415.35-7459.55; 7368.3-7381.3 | -0.10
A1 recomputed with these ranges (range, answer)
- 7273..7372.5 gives 2.1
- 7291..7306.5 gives 2.1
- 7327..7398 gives 2.08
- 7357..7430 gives 2.07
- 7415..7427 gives 2.07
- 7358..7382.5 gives 2.08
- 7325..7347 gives 2.09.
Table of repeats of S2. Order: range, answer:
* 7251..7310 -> 2.12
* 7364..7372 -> 2.08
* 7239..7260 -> 2.09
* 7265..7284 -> 2.15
